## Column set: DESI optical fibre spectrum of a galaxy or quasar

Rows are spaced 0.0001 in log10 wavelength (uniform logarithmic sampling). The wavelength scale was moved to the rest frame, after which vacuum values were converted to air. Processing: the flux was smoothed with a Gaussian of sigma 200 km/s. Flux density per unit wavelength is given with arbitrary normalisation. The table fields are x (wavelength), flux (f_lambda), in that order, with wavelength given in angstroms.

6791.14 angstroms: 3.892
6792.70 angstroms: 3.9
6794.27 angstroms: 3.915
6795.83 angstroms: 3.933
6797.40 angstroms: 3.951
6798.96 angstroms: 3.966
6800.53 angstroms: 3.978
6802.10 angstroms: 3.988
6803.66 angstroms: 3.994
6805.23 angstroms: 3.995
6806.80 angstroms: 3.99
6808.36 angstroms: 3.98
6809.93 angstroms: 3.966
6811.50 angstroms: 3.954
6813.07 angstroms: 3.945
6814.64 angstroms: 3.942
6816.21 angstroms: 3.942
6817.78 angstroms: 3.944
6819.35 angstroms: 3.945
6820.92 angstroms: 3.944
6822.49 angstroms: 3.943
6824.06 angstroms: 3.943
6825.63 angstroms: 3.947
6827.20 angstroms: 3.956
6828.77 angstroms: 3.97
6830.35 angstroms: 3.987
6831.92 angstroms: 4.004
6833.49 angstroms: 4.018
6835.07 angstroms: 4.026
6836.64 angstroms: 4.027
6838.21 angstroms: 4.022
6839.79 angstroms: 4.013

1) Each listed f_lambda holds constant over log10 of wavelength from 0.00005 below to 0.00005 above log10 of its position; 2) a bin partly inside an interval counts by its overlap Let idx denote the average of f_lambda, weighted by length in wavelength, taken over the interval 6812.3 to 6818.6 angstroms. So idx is 3.94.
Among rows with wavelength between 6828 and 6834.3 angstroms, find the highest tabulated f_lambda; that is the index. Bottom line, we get 4.018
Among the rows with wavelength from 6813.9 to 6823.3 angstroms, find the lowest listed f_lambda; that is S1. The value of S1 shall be 3.942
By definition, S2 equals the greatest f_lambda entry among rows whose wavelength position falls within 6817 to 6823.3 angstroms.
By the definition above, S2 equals 3.945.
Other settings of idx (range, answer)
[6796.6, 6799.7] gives 3.96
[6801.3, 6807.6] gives 3.99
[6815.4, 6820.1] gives 3.94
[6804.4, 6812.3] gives 3.98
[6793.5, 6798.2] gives 3.94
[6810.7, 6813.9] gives 3.94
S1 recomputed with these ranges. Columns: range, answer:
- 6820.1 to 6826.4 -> 3.943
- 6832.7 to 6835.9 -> 4.018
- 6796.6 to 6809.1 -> 3.951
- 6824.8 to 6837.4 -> 3.947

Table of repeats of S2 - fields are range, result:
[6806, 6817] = 3.99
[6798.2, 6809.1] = 3.995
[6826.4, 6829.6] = 3.97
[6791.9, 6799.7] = 3.966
